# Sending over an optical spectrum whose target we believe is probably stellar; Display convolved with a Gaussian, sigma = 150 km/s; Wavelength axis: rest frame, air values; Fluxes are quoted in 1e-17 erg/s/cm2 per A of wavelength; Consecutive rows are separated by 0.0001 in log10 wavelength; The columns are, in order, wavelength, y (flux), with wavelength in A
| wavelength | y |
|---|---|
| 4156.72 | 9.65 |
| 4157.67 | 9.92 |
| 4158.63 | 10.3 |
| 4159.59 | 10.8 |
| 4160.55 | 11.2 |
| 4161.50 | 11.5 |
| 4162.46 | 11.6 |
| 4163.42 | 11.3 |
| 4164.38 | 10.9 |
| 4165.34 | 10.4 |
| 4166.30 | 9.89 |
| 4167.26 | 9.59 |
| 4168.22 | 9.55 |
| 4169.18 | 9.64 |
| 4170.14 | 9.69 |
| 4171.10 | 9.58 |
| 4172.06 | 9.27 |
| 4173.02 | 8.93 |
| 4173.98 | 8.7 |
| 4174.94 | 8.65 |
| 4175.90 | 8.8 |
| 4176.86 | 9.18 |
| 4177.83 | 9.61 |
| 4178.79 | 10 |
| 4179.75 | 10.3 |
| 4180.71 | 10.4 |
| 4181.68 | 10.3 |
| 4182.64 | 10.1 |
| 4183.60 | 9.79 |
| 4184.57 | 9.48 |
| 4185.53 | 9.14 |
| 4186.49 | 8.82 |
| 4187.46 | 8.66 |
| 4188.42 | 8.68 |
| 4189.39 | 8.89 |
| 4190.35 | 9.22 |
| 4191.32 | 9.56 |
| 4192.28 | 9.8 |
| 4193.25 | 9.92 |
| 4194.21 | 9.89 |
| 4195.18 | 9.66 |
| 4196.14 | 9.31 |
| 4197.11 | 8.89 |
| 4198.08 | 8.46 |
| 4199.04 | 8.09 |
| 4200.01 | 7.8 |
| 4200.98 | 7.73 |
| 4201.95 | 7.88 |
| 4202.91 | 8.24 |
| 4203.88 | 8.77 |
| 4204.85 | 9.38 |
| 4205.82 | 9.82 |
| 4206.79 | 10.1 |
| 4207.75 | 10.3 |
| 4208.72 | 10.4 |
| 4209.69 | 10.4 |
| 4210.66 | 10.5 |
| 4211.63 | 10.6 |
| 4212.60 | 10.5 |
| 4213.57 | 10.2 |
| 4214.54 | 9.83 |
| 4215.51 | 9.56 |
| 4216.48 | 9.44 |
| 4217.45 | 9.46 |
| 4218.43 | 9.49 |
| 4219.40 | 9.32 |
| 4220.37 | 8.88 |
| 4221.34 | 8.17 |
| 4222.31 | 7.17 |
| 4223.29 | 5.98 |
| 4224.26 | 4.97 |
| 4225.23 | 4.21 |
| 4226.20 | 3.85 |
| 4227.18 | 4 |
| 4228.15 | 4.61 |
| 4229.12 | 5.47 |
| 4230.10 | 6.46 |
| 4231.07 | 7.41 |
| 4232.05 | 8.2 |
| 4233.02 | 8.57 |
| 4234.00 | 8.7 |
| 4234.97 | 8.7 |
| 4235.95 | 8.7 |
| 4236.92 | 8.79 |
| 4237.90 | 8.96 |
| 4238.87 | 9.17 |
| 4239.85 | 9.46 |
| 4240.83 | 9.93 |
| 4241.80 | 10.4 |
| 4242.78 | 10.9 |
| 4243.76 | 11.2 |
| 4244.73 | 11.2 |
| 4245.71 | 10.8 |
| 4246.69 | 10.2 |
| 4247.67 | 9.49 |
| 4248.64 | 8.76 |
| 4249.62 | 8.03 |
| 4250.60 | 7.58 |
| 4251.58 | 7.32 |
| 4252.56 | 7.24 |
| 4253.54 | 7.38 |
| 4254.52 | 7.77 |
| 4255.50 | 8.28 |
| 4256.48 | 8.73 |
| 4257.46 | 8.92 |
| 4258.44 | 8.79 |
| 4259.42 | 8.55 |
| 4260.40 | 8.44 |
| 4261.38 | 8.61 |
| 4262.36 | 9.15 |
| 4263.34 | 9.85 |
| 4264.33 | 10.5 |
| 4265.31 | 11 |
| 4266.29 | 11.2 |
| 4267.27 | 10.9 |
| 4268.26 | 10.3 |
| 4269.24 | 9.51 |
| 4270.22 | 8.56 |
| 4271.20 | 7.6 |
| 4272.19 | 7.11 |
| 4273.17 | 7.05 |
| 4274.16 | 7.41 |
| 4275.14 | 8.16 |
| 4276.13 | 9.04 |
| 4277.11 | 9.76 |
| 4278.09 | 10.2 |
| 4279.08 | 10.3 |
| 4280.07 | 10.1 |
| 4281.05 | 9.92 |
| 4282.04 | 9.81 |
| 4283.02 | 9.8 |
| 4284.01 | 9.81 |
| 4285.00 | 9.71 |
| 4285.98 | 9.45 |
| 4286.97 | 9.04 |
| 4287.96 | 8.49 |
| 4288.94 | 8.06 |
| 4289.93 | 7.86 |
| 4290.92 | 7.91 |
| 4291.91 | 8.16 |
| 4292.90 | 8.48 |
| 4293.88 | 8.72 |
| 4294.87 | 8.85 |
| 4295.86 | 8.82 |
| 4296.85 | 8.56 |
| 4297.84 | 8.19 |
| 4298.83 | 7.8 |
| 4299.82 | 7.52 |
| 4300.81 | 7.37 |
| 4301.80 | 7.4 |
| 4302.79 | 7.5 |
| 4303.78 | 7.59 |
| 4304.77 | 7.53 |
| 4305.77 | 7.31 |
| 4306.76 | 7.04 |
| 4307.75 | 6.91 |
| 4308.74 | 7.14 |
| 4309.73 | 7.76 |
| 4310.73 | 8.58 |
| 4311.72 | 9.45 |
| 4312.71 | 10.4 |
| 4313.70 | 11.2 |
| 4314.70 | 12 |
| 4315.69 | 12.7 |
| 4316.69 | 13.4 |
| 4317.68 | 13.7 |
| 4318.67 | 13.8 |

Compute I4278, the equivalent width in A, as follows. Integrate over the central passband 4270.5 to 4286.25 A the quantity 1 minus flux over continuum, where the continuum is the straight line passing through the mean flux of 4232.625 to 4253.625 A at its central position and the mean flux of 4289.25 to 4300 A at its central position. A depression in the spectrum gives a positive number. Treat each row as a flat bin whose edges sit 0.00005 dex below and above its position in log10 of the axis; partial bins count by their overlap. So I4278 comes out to -0.9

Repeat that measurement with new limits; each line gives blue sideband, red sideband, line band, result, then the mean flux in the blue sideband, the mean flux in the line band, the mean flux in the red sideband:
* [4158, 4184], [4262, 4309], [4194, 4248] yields 4.1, 10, 8.72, 8.72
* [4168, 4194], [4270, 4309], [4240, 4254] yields -0.8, 9.44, 9.32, 8.41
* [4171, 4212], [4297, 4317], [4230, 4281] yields -0.4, 9.34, 9.05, 8.69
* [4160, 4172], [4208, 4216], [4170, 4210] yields 3.9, 10.4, 9.29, 10.2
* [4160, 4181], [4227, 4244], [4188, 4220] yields -1.0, 9.94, 9.4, 8.35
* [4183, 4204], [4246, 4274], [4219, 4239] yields 4.0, 8.95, 7.11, 8.81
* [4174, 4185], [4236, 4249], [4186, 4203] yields 1.5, 9.65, 8.88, 9.92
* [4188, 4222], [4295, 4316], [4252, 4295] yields -1.0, 9.34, 8.96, 8.48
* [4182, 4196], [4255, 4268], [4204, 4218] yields -0.8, 9.41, 10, 9.47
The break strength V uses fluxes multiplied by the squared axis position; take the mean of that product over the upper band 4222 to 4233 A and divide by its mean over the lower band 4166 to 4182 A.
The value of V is 0.6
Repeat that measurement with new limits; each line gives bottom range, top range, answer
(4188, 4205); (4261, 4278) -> 1.07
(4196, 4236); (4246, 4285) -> 1.12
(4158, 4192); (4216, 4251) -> 0.87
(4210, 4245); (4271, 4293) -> 1.08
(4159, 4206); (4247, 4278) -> 0.96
